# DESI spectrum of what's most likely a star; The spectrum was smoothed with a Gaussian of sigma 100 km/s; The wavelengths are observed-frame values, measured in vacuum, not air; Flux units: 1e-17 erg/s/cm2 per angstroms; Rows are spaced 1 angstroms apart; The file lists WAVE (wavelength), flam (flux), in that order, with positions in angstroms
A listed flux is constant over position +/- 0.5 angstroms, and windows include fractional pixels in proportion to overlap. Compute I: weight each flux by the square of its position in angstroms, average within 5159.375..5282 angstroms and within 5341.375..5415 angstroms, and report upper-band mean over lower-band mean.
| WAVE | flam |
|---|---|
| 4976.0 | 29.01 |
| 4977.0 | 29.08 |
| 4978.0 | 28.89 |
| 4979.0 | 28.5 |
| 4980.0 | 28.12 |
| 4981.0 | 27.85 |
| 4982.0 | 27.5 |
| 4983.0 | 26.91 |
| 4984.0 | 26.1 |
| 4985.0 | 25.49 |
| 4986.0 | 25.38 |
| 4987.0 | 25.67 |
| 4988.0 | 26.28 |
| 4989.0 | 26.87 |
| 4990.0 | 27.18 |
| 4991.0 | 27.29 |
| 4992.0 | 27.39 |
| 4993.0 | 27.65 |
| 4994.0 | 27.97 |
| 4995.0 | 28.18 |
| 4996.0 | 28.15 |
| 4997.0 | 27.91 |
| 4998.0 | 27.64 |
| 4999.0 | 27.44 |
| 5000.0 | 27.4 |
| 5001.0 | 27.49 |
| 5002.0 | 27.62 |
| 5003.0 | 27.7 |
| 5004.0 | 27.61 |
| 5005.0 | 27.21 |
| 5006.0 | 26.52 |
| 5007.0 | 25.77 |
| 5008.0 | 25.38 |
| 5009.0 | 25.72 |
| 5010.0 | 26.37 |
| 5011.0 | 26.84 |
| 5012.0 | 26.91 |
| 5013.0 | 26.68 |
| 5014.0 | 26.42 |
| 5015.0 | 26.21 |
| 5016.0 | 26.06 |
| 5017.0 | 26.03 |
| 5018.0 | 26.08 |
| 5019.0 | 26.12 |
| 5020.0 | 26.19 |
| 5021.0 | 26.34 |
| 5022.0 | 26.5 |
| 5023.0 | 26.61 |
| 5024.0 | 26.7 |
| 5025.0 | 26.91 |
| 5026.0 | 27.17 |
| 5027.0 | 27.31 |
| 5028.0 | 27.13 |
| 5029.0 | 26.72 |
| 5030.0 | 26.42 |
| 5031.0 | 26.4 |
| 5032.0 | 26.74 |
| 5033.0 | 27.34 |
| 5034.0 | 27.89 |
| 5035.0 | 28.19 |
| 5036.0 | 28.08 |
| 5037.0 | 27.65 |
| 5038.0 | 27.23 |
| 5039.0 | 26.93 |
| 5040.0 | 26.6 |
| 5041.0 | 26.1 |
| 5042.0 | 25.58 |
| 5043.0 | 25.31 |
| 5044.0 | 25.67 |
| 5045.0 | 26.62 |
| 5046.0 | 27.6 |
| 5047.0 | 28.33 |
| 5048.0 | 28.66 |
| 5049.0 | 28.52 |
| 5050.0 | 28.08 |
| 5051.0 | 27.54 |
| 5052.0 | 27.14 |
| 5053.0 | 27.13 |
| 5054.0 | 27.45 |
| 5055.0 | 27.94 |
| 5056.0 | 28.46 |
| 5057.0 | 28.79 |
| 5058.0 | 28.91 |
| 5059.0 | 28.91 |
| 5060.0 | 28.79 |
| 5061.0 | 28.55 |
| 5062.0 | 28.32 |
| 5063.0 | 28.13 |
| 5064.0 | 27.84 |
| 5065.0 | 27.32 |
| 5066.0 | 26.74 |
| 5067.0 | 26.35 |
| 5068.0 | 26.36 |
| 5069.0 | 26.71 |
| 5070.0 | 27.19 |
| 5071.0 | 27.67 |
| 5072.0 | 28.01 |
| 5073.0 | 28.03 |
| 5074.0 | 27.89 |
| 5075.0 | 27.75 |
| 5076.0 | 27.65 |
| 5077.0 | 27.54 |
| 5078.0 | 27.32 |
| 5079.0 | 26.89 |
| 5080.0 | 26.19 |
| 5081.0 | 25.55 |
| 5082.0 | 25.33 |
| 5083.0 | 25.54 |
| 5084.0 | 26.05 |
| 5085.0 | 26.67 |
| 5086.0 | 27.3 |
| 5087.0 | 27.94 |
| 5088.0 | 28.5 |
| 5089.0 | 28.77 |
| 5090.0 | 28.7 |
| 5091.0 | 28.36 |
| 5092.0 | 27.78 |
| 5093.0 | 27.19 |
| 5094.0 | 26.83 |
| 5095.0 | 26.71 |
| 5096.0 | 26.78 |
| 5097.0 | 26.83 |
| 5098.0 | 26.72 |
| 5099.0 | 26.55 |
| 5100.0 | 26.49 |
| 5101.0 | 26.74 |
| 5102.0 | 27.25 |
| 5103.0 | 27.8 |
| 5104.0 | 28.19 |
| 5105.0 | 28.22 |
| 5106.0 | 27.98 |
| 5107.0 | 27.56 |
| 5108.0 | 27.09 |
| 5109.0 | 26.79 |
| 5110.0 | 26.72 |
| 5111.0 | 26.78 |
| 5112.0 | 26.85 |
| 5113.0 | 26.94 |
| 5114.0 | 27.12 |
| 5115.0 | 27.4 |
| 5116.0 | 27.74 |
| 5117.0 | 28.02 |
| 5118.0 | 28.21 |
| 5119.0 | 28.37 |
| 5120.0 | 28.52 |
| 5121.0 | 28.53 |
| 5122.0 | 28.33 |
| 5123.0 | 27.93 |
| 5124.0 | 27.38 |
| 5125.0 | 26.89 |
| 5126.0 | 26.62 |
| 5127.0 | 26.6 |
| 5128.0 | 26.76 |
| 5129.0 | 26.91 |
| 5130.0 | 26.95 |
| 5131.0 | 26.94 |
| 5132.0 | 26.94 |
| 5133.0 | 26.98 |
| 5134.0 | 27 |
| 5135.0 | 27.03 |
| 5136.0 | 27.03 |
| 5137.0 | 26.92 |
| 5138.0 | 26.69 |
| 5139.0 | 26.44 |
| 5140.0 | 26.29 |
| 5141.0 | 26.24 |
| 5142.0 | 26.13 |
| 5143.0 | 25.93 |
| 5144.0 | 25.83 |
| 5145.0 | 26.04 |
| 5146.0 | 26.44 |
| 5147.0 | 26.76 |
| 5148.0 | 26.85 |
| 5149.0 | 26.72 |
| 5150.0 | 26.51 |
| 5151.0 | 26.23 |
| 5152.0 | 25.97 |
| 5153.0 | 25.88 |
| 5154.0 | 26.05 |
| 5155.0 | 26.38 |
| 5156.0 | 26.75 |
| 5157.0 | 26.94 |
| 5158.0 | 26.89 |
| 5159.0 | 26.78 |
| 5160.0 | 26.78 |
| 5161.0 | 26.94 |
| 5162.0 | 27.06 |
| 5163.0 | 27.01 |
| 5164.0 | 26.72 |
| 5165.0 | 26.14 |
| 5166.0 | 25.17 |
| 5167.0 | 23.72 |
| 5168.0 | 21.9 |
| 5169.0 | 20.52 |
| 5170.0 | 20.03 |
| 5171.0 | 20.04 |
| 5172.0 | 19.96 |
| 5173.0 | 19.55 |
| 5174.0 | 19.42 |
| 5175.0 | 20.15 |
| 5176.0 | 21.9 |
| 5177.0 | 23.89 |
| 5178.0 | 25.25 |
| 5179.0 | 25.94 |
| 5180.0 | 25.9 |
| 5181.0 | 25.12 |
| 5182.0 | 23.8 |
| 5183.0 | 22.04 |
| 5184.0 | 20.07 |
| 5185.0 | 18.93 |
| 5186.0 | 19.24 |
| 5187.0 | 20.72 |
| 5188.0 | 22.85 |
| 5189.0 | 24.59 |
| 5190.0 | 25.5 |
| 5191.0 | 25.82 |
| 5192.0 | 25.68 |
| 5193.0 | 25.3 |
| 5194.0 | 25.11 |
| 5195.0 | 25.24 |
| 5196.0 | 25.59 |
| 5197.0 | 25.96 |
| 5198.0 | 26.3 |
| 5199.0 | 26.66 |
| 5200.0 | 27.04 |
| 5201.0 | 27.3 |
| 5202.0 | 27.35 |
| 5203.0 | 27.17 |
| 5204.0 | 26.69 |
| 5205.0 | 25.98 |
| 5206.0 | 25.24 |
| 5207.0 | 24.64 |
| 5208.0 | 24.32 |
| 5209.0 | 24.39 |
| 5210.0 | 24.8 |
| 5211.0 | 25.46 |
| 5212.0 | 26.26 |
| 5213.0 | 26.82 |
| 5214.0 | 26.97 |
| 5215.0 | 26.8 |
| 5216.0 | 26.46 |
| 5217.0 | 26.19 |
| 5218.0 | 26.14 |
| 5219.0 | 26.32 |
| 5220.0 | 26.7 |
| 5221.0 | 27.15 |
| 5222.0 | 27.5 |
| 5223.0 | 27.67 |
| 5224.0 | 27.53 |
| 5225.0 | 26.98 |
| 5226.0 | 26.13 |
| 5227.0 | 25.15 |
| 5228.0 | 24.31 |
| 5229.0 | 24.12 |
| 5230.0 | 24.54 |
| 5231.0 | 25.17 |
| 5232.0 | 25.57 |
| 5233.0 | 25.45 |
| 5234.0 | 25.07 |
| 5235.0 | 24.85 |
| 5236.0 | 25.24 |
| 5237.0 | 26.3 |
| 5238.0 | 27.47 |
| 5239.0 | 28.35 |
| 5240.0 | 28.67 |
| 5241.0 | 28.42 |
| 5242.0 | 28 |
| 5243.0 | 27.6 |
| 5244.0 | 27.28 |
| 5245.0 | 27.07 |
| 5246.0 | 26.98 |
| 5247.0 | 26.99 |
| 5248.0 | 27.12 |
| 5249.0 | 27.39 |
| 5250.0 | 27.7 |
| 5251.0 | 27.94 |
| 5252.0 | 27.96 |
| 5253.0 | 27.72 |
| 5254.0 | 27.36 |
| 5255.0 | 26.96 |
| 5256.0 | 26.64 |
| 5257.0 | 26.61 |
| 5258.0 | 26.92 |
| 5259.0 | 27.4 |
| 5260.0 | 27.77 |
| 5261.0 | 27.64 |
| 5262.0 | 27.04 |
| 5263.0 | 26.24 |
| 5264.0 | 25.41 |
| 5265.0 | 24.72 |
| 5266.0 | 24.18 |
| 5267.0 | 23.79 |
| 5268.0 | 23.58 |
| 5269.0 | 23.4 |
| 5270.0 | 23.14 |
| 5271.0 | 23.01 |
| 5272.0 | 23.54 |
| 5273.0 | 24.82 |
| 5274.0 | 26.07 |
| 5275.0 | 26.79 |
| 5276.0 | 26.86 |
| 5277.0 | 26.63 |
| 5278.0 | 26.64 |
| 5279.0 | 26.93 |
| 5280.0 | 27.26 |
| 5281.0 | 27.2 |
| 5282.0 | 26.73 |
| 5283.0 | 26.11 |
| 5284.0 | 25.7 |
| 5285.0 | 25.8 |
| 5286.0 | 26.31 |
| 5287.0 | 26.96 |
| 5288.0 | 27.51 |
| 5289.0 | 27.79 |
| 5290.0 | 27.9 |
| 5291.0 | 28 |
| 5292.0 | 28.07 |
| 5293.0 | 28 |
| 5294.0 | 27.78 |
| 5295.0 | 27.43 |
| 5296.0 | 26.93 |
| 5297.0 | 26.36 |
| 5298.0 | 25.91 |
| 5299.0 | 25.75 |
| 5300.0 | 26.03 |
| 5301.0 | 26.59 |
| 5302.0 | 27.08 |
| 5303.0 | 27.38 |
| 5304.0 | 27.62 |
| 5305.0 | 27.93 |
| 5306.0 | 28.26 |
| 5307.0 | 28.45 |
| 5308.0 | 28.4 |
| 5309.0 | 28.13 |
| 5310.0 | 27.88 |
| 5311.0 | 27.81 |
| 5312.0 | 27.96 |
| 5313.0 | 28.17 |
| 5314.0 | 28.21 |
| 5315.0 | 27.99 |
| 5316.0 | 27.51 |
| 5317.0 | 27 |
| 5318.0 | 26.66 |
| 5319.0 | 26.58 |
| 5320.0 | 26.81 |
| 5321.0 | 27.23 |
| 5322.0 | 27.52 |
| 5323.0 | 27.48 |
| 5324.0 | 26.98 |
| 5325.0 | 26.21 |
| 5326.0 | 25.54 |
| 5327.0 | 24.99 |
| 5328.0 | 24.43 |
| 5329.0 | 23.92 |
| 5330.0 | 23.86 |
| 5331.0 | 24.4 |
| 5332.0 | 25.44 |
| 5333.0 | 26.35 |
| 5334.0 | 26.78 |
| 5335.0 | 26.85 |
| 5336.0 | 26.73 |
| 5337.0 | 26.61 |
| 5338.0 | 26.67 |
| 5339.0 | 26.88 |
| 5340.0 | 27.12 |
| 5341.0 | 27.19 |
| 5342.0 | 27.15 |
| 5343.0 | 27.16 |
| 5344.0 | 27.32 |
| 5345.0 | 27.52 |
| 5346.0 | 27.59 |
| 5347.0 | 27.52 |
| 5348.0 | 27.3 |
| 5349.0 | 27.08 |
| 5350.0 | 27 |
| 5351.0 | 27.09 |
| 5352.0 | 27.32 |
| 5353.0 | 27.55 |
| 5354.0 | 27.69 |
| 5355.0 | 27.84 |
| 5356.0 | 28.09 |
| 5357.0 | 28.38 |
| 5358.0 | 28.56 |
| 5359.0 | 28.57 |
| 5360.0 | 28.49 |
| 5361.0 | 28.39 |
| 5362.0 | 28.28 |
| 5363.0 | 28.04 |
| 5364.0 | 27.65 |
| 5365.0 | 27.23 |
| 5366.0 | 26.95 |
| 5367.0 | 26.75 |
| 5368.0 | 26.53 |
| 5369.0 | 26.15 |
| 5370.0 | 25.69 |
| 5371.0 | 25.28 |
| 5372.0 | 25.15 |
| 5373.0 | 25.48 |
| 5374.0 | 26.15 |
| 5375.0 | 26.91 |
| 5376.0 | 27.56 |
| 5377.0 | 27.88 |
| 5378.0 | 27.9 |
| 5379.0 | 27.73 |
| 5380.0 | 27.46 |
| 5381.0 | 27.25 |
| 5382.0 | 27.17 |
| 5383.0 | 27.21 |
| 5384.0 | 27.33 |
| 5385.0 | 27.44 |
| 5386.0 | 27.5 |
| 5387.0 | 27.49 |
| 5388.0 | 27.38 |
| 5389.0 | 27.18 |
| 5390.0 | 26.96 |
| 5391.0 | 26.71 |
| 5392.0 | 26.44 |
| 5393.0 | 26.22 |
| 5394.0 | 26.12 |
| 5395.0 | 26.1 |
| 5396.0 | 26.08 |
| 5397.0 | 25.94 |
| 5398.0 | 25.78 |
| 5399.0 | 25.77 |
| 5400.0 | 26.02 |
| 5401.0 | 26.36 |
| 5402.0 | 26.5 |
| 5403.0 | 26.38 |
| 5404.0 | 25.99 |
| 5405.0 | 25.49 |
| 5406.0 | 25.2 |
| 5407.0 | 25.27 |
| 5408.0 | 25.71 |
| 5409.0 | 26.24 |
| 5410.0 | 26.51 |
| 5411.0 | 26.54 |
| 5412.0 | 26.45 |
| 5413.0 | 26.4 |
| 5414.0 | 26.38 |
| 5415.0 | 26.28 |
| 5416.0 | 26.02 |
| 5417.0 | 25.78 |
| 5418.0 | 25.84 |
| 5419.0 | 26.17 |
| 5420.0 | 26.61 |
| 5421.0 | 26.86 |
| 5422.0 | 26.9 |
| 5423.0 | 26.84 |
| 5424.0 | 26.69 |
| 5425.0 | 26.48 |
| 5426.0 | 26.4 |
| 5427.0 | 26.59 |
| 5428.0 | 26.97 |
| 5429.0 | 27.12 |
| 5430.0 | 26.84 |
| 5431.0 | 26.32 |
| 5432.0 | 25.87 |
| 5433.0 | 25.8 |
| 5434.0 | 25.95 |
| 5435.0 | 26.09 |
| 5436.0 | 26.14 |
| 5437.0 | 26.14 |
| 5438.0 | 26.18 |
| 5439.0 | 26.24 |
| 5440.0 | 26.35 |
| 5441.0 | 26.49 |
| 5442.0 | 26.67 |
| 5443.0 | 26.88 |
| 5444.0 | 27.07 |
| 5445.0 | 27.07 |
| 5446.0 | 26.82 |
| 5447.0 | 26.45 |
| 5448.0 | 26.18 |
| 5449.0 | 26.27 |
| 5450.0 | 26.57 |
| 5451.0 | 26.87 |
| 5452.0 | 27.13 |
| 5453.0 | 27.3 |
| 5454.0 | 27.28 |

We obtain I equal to 1.12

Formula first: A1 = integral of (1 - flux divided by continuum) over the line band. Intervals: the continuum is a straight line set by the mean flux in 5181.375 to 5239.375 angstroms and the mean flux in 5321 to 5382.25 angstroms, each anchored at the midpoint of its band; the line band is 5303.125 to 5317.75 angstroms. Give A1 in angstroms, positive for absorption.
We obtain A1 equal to -0.80 angstroms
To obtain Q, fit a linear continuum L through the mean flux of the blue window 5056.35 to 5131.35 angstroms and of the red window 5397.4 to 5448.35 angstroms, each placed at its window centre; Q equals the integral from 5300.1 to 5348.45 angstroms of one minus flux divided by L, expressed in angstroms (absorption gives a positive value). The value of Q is -0.5 angstroms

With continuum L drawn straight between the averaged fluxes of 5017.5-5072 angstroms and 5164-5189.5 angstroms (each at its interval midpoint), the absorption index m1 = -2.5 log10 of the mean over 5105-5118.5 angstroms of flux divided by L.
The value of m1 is -0.11 mag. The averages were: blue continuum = 27.3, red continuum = 22.4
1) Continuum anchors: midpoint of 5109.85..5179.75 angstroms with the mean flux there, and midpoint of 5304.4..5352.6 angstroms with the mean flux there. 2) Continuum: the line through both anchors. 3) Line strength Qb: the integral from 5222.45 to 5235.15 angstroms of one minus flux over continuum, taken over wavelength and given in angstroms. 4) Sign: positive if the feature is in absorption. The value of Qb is 0.4 angstroms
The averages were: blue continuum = 25.9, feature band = 25.6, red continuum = 26.9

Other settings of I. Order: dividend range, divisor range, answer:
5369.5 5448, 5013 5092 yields 1.11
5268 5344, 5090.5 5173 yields 1.08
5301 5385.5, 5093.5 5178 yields 1.12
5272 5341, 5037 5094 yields 1.07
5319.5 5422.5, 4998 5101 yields 1.11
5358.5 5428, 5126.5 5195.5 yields 1.17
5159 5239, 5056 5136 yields 0.95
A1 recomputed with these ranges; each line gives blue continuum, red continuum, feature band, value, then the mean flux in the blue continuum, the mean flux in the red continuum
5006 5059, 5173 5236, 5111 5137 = -1.4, 27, 25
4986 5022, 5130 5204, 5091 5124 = -2.2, 26.8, 25.1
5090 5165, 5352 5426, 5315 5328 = 0.1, 27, 26.8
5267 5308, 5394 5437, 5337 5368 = -1.4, 26.5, 26.2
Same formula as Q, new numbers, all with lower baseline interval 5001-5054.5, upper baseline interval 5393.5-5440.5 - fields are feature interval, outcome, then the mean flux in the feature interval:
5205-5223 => 0.3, 26.1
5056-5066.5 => -0.6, 28.2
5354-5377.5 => -0.8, 27.2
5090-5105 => -0.3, 27.2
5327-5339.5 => 0.3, 25.7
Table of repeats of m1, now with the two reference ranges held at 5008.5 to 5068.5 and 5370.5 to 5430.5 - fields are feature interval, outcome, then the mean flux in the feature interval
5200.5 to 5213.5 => 0.04 mag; 25.9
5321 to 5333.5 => 0.04 mag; 25.7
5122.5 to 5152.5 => 0.01 mag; 26.7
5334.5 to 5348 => -0.02 mag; 27.1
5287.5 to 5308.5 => -0.03 mag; 27.4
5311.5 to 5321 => -0.03 mag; 27.4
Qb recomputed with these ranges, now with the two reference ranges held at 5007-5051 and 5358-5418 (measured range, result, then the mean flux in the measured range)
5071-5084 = -0.1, 27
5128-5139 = -0.1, 26.9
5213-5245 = 0.3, 26.5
